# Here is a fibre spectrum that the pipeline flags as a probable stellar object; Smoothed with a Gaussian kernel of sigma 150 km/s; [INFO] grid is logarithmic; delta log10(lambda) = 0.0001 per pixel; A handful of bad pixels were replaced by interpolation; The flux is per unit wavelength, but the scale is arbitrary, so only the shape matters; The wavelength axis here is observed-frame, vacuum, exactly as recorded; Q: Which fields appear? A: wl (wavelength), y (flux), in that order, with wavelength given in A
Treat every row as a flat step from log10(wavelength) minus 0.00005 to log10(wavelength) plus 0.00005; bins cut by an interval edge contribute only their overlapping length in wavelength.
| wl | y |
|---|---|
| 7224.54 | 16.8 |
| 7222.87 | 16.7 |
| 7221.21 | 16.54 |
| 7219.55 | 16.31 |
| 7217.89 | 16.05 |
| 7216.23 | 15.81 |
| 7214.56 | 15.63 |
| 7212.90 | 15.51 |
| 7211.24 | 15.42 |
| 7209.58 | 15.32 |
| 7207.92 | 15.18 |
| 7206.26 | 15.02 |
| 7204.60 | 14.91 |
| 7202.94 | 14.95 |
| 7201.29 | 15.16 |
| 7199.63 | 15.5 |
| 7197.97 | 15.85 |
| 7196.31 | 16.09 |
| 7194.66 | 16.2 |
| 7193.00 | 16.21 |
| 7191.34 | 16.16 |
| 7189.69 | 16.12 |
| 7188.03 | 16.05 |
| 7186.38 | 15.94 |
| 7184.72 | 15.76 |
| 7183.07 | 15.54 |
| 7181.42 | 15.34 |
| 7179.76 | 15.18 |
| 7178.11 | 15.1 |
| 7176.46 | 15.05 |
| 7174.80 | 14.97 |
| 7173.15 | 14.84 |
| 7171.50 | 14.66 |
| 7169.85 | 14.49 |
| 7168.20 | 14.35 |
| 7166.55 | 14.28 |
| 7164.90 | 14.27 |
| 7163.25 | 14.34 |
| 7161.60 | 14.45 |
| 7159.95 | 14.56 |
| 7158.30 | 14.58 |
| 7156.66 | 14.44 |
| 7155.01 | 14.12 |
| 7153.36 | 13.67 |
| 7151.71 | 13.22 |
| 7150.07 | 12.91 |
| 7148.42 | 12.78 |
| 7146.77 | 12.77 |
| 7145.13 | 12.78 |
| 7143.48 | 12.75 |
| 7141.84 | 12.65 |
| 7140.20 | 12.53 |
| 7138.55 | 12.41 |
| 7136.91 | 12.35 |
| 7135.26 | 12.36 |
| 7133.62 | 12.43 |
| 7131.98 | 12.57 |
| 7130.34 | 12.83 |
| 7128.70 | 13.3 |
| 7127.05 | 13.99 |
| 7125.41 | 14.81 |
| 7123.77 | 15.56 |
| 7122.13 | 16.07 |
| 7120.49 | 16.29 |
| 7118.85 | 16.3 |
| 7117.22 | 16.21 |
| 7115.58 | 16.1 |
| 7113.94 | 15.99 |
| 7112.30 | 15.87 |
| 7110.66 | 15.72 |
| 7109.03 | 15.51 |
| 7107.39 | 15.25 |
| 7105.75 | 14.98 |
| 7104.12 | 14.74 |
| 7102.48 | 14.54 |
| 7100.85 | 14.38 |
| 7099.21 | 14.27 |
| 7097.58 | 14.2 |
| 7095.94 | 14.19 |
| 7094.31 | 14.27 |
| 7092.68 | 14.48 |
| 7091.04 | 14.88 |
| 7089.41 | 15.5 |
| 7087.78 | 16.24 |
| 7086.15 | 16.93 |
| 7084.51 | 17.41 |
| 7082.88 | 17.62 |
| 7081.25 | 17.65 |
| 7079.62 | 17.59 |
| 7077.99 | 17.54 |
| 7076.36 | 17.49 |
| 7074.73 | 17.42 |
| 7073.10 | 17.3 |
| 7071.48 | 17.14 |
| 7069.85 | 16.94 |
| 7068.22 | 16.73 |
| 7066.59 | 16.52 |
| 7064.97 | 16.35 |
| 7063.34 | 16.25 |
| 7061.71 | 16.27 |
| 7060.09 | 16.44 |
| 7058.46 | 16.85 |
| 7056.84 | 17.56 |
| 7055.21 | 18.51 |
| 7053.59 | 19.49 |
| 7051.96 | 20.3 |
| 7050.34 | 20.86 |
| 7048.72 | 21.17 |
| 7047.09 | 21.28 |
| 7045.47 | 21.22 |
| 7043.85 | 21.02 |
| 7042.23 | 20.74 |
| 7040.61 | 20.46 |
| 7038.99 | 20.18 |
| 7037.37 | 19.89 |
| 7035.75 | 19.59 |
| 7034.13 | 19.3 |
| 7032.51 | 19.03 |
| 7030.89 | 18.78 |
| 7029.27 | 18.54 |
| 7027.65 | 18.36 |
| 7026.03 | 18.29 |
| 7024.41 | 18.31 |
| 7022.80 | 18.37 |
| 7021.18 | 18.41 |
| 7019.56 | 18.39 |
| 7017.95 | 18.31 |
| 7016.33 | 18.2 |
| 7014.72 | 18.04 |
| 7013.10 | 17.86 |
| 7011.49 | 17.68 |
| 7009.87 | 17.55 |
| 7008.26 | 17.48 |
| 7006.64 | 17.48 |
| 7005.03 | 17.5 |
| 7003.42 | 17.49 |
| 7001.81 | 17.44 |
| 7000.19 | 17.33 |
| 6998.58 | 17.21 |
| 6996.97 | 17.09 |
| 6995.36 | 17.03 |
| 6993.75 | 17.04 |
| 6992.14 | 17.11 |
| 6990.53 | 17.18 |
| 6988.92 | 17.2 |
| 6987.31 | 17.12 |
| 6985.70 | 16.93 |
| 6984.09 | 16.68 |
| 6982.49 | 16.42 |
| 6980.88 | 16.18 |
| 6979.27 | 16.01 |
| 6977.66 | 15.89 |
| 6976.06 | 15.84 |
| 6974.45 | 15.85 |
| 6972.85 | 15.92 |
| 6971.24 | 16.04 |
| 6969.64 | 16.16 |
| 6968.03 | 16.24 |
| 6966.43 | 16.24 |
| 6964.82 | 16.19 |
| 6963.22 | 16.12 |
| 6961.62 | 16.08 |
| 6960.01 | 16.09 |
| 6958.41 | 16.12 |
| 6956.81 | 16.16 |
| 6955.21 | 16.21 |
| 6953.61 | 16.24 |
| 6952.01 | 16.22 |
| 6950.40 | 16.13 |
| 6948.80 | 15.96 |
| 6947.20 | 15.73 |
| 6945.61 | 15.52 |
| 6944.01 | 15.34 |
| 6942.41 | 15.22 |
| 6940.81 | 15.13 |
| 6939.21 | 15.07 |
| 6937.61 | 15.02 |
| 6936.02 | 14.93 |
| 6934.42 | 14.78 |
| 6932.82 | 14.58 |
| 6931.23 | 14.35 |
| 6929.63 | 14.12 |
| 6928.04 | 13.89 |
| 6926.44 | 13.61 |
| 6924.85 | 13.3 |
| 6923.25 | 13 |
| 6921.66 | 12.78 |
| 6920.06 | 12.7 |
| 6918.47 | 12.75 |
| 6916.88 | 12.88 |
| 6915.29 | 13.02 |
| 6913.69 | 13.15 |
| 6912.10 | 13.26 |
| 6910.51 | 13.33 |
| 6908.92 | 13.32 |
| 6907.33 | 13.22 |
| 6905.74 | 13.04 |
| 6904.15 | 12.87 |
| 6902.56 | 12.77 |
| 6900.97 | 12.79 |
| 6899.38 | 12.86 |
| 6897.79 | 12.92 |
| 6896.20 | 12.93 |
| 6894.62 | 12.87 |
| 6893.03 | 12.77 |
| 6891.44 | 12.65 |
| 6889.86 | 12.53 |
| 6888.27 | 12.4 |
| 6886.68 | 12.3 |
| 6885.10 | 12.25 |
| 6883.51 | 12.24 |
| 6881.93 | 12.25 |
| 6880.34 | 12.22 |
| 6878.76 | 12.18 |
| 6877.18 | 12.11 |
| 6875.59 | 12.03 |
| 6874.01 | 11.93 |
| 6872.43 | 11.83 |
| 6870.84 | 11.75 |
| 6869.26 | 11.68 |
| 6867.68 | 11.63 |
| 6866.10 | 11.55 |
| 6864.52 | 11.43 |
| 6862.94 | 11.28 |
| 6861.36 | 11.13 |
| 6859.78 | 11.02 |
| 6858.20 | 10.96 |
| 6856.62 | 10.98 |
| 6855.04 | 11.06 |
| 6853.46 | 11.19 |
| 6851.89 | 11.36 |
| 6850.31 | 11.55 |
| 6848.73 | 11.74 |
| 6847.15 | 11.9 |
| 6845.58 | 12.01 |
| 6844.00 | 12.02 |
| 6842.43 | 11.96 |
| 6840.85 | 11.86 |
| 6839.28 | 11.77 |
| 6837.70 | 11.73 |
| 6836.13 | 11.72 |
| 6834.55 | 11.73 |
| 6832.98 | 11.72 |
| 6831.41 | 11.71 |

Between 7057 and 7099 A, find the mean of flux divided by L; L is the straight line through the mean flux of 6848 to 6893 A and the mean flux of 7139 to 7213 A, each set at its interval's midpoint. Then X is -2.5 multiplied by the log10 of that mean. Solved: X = -0.19 mag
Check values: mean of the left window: 11.8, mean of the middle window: 16.4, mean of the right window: 14.7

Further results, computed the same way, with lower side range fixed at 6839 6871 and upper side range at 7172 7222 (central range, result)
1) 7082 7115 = -0.07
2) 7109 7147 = 0.04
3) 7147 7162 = 0.10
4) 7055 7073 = -0.20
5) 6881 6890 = -0.04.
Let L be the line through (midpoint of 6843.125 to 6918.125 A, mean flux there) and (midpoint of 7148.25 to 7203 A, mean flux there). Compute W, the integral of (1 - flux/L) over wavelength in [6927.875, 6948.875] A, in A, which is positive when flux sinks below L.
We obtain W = -3.7 A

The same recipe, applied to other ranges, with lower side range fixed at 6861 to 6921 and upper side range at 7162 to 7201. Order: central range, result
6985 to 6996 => -3.0 A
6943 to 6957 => -3.1 A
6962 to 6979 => -3.6 A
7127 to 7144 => 2.5 A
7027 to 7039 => -4.6 A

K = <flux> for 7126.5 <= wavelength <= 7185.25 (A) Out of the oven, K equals 13.8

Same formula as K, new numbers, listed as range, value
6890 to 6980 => 14.5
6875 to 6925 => 12.7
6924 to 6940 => 14.4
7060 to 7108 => 16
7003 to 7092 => 18.2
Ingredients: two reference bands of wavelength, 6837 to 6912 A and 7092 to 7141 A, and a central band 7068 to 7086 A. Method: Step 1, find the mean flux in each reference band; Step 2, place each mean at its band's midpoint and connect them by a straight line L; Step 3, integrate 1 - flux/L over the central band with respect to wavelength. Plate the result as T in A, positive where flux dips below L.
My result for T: -4.2 A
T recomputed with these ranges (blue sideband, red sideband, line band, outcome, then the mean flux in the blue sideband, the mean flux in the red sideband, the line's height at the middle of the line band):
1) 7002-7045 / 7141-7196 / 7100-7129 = 1.4 A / 18.7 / 14.6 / 16.1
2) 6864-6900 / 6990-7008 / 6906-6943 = 0.8 A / 12.2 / 17.3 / 14.1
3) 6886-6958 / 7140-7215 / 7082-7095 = -1.3 A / 13.9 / 14.7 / 14.5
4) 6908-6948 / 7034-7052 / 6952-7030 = 2.5 A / 14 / 20.6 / 17.6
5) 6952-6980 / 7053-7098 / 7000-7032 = -3.3 A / 16.1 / 16.6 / 16.3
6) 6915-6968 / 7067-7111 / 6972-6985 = -0.8 A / 14.9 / 16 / 15.2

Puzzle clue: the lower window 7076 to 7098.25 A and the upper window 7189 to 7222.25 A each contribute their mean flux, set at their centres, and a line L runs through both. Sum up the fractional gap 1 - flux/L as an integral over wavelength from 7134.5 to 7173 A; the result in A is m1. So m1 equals 5.6 A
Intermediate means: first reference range 16.1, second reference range 15.7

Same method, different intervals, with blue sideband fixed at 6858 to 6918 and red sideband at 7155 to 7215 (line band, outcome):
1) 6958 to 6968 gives -2.34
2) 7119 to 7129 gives -0.39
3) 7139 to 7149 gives 1.42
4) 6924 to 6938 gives -1.62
